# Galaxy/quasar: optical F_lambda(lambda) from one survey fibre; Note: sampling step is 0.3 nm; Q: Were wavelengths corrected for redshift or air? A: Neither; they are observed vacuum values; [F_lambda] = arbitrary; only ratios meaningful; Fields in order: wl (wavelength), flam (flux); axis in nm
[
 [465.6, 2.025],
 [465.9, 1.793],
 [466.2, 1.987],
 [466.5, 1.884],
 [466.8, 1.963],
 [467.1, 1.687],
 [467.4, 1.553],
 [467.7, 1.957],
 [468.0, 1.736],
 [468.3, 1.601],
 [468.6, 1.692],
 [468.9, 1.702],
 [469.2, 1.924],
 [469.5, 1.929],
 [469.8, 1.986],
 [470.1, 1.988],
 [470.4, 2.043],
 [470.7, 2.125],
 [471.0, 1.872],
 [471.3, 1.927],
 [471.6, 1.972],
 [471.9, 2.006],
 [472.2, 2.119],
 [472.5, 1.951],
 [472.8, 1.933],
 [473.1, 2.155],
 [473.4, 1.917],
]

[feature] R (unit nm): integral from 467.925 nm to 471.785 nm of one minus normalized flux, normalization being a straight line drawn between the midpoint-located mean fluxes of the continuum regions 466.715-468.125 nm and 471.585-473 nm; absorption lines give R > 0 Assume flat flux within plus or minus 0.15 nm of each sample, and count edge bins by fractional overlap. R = 0.00 nm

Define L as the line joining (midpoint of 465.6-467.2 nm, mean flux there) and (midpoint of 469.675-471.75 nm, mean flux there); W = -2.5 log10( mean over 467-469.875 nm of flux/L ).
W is 0.09 mag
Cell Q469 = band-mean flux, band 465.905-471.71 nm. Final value 1.87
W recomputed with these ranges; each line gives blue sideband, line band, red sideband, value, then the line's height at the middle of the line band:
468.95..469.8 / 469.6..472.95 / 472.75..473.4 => -0.01 mag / 1.97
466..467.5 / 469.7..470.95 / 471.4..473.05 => -0.05 mag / 1.94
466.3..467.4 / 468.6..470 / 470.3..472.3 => 0.03 mag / 1.92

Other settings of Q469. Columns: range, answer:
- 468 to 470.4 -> 1.84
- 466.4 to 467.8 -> 1.8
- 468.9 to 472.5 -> 1.98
